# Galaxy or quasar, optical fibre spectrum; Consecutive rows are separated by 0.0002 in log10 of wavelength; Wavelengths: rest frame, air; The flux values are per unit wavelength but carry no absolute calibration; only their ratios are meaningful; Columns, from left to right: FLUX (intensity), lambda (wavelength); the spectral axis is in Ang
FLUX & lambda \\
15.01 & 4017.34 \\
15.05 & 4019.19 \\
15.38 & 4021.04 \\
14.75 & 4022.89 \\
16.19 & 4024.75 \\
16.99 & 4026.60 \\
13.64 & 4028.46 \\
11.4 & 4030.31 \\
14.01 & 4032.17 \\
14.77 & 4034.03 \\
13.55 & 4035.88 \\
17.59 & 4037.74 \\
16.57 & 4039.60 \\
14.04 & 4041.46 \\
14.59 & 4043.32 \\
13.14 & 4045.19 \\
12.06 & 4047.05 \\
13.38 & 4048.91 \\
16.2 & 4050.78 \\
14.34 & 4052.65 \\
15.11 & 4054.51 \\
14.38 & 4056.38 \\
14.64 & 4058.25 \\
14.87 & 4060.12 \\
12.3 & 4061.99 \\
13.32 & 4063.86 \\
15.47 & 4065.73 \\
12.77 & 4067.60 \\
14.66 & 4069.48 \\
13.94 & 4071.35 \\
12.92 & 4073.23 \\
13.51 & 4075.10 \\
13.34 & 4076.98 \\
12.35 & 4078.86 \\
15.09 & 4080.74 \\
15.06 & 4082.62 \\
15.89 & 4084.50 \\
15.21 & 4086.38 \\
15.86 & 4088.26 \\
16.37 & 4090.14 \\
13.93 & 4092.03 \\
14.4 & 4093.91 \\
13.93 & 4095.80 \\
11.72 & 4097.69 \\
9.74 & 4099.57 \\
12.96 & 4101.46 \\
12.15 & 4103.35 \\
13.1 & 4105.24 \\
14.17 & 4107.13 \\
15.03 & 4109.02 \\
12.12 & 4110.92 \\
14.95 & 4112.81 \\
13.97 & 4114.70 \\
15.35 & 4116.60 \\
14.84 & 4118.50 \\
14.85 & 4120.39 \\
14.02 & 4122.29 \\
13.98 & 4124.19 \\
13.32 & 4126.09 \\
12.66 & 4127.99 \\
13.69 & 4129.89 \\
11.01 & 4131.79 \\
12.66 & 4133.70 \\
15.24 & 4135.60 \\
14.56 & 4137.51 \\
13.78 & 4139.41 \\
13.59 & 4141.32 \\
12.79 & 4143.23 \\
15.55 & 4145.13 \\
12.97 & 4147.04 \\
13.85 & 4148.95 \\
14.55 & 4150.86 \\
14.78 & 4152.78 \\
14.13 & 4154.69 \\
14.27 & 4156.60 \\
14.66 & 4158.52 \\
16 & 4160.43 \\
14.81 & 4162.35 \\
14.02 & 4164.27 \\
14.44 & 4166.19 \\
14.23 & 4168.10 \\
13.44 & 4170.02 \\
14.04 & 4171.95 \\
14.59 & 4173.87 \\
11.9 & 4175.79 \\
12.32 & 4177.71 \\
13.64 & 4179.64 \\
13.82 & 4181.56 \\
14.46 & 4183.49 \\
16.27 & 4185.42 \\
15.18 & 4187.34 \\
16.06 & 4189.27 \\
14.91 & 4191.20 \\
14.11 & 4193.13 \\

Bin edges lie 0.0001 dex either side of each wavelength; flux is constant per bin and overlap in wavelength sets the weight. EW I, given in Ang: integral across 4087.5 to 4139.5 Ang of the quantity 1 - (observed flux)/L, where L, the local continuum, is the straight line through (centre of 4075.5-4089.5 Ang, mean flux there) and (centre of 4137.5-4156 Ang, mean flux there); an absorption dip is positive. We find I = 2.4 Ang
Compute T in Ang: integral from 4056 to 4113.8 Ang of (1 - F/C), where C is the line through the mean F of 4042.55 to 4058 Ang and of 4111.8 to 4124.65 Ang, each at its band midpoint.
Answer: 2.0 Ang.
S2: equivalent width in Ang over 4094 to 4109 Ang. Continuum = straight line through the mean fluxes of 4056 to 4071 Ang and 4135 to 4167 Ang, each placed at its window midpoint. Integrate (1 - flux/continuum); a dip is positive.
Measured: 1.5 Ang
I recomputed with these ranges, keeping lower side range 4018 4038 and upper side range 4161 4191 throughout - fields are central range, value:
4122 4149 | 1.6 Ang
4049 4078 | 1.1 Ang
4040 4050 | 0.7 Ang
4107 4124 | 0.1 Ang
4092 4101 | 1.2 Ang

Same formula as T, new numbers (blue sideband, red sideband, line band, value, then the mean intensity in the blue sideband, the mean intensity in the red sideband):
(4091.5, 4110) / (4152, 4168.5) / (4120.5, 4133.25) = 0.50 Ang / 13.1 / 14.6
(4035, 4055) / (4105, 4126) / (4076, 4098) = -0.21 Ang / 14.6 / 14.2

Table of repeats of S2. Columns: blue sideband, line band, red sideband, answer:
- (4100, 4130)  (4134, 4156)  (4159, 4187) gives -0.23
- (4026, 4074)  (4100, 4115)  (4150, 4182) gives 0.81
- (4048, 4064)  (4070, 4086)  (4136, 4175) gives 0.27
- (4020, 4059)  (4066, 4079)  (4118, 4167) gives 0.81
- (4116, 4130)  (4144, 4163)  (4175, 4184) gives -1.31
